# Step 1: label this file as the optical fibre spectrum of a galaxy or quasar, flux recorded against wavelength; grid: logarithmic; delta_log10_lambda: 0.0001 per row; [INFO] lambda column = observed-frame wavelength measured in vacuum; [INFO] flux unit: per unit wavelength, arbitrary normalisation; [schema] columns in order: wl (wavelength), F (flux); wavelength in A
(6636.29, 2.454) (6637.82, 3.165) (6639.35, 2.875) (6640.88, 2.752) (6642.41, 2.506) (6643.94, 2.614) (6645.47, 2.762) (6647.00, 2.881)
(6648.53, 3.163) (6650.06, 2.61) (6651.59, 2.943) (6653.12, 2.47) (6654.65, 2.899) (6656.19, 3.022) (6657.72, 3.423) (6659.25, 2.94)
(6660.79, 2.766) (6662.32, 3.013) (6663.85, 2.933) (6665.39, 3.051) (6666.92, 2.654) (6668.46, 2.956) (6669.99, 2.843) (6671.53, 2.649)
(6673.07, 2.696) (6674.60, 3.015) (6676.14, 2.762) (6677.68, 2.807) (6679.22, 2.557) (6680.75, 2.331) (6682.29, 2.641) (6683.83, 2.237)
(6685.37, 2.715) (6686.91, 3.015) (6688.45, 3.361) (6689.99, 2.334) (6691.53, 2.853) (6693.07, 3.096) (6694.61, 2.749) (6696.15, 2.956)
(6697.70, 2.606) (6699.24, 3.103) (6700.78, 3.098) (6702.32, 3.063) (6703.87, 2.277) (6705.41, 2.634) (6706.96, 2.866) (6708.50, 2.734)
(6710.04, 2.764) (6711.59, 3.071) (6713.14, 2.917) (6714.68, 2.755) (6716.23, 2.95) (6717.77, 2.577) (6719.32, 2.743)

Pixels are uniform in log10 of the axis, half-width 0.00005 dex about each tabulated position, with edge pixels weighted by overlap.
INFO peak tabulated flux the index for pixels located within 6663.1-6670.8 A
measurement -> 3.051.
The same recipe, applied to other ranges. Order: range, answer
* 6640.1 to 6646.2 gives 2.762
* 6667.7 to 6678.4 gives 3.015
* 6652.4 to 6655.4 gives 2.899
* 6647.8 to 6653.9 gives 3.163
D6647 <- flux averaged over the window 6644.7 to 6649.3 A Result 2.94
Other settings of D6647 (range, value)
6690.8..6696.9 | 2.92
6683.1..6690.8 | 2.74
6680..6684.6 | 2.4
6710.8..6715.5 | 2.91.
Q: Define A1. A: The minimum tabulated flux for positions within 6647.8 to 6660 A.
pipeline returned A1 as 2.47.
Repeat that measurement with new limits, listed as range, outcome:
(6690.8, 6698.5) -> 2.606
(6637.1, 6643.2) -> 2.506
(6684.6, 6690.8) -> 2.334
